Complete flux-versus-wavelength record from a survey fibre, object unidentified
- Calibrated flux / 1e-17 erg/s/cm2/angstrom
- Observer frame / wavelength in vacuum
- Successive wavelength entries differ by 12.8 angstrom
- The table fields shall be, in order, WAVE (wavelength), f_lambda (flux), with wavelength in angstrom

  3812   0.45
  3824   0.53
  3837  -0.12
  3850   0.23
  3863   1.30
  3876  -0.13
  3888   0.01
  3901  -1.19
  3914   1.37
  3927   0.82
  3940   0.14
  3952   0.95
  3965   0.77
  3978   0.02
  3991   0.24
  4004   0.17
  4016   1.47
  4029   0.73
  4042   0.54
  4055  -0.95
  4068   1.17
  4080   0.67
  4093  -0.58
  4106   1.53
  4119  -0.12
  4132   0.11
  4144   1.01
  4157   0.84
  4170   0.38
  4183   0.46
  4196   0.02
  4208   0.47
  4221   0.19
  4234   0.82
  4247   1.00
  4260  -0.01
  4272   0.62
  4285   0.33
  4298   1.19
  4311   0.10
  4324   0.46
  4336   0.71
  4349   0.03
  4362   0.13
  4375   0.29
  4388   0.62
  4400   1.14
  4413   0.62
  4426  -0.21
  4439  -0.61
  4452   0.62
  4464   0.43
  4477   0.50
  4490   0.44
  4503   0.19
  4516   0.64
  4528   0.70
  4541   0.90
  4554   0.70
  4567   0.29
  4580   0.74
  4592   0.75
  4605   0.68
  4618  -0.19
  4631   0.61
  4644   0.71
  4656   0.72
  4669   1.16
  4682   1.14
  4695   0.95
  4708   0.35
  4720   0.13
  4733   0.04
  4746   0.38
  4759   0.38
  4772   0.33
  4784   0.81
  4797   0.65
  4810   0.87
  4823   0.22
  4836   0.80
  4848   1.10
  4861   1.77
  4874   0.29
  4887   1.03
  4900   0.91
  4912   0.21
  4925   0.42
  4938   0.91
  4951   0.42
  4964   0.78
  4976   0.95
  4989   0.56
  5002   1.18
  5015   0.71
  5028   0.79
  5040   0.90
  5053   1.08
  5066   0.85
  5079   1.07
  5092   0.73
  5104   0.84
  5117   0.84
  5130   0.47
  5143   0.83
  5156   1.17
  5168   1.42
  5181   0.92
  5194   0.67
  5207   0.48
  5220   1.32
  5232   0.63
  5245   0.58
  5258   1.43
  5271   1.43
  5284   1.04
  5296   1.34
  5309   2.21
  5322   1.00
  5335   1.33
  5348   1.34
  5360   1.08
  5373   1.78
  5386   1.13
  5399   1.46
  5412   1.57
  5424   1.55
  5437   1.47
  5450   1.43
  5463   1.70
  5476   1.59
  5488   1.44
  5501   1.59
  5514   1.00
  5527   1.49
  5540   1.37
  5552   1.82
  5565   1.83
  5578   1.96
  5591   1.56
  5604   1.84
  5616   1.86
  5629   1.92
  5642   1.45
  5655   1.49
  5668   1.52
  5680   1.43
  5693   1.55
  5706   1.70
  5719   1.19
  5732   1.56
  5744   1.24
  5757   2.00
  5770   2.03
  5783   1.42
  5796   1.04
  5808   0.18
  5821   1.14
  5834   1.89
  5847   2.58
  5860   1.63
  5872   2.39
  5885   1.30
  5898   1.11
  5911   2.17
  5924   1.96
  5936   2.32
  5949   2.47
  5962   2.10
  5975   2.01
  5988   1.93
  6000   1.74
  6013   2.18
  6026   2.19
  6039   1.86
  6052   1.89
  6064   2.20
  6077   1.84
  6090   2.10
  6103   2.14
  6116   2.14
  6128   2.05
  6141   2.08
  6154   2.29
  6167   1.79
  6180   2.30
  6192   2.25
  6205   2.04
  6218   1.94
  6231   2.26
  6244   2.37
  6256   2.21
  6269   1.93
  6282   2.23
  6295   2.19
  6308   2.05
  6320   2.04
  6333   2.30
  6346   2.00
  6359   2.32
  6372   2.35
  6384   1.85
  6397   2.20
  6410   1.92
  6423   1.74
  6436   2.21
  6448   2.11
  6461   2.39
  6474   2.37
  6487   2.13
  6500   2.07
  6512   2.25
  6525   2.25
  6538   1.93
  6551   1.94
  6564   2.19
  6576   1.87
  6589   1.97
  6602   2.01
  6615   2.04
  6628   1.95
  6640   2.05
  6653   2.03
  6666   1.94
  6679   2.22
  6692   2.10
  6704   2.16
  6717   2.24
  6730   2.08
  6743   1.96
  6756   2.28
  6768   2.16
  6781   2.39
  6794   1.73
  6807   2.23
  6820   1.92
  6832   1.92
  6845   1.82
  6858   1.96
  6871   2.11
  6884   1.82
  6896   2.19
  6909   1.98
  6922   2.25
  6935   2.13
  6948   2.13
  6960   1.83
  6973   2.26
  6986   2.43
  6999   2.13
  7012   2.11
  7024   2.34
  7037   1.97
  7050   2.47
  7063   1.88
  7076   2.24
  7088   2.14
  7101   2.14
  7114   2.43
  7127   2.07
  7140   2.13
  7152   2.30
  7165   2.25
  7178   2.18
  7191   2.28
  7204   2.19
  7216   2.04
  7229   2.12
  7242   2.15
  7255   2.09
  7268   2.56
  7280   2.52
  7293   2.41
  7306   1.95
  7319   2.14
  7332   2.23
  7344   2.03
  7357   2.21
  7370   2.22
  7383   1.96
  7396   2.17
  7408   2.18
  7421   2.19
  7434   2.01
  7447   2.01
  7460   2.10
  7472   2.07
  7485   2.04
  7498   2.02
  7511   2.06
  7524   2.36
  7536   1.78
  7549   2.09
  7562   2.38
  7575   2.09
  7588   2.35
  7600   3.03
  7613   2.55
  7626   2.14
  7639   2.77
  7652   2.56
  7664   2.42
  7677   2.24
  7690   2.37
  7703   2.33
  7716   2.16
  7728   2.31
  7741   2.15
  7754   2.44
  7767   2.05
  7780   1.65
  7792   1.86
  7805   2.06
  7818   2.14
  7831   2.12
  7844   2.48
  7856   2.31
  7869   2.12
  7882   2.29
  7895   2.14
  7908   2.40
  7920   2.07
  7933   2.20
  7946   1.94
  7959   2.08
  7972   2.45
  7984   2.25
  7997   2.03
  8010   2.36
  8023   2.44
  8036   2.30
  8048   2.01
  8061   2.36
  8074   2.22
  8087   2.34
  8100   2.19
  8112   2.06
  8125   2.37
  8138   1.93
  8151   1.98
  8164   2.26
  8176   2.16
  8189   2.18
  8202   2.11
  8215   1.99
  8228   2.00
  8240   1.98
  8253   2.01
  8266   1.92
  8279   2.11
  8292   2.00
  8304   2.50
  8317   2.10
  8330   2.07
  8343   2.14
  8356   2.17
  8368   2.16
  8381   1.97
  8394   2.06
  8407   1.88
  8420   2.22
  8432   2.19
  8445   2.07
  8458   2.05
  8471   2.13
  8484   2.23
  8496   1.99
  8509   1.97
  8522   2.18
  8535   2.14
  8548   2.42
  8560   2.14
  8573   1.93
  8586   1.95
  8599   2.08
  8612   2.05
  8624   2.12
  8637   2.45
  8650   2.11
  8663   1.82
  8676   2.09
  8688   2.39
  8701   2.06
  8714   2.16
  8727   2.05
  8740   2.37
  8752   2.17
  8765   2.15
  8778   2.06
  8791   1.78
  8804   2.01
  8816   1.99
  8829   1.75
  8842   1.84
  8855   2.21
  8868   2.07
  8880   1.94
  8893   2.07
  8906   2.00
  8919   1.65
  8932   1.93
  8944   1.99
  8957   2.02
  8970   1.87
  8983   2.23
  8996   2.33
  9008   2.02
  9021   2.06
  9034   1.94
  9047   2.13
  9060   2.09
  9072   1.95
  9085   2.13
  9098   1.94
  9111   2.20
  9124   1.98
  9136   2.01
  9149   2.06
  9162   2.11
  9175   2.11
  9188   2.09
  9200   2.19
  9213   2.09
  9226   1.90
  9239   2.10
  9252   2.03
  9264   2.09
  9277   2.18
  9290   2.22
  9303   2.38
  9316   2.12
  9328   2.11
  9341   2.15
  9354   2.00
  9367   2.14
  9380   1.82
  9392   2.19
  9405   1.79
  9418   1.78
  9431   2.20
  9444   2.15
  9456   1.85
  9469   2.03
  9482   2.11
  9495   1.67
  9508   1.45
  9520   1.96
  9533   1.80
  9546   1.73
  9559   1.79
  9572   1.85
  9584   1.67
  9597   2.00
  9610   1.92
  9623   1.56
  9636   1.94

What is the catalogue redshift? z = 0.320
